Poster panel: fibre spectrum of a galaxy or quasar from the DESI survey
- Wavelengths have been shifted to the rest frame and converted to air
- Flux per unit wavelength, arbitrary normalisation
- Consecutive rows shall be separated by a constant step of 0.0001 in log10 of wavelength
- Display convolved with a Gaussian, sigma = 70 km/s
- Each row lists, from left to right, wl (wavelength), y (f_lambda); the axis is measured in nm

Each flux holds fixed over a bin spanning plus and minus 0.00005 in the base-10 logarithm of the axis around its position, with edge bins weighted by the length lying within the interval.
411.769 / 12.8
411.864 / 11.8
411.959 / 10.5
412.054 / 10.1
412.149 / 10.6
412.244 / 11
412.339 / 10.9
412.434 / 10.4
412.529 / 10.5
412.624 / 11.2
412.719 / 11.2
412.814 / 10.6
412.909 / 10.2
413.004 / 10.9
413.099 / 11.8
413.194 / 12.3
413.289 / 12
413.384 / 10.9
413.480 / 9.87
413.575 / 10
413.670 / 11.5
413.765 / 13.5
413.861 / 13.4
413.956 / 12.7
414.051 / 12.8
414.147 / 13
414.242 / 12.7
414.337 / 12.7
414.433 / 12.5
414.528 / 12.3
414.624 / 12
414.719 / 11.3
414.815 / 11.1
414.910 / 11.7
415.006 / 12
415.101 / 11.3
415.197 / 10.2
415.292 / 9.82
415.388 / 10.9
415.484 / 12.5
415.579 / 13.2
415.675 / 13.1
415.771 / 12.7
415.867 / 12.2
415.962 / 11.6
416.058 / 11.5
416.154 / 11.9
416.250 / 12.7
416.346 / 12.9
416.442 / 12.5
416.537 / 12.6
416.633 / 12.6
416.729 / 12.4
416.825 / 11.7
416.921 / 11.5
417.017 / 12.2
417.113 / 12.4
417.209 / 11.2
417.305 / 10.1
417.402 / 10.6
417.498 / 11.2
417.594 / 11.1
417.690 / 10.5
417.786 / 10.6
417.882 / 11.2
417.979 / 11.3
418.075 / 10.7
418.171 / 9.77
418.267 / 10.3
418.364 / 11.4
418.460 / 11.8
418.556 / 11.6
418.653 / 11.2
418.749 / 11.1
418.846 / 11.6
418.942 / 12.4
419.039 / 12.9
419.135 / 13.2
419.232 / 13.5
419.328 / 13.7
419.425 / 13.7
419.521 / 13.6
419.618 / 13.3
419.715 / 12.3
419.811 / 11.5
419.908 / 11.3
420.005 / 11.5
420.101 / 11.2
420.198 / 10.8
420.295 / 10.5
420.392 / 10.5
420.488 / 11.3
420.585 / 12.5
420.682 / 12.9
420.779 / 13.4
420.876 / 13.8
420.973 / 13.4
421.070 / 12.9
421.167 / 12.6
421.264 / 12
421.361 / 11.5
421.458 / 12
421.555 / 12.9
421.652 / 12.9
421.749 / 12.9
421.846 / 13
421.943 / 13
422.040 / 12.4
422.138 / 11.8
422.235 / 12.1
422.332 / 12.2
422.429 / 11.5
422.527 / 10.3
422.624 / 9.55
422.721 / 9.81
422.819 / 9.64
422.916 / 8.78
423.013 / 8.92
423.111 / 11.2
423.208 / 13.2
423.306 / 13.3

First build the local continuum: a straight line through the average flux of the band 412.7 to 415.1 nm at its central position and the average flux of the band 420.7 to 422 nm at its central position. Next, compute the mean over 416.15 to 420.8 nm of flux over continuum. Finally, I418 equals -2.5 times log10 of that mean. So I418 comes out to 0.05 mag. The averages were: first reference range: 11.8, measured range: 11.8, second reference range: 12.8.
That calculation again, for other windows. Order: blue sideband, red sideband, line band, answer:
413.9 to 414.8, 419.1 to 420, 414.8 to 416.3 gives 0.06 mag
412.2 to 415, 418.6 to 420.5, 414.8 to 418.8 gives 0.03 mag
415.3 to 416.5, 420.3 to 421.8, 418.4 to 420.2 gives 0.01 mag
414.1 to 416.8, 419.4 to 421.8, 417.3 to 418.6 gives 0.12 mag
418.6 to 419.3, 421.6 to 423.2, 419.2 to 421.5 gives -0.04 mag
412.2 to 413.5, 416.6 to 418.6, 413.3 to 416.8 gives -0.08 mag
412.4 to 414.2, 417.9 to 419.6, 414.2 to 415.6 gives -0.01 mag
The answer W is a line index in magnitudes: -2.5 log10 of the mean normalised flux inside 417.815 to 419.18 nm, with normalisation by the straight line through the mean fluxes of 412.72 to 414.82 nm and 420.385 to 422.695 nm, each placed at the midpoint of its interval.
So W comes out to 0.06 mag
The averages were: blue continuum 11.8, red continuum 12.2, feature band 11.4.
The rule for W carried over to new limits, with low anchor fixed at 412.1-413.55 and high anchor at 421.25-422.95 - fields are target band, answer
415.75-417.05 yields -0.095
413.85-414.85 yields -0.125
